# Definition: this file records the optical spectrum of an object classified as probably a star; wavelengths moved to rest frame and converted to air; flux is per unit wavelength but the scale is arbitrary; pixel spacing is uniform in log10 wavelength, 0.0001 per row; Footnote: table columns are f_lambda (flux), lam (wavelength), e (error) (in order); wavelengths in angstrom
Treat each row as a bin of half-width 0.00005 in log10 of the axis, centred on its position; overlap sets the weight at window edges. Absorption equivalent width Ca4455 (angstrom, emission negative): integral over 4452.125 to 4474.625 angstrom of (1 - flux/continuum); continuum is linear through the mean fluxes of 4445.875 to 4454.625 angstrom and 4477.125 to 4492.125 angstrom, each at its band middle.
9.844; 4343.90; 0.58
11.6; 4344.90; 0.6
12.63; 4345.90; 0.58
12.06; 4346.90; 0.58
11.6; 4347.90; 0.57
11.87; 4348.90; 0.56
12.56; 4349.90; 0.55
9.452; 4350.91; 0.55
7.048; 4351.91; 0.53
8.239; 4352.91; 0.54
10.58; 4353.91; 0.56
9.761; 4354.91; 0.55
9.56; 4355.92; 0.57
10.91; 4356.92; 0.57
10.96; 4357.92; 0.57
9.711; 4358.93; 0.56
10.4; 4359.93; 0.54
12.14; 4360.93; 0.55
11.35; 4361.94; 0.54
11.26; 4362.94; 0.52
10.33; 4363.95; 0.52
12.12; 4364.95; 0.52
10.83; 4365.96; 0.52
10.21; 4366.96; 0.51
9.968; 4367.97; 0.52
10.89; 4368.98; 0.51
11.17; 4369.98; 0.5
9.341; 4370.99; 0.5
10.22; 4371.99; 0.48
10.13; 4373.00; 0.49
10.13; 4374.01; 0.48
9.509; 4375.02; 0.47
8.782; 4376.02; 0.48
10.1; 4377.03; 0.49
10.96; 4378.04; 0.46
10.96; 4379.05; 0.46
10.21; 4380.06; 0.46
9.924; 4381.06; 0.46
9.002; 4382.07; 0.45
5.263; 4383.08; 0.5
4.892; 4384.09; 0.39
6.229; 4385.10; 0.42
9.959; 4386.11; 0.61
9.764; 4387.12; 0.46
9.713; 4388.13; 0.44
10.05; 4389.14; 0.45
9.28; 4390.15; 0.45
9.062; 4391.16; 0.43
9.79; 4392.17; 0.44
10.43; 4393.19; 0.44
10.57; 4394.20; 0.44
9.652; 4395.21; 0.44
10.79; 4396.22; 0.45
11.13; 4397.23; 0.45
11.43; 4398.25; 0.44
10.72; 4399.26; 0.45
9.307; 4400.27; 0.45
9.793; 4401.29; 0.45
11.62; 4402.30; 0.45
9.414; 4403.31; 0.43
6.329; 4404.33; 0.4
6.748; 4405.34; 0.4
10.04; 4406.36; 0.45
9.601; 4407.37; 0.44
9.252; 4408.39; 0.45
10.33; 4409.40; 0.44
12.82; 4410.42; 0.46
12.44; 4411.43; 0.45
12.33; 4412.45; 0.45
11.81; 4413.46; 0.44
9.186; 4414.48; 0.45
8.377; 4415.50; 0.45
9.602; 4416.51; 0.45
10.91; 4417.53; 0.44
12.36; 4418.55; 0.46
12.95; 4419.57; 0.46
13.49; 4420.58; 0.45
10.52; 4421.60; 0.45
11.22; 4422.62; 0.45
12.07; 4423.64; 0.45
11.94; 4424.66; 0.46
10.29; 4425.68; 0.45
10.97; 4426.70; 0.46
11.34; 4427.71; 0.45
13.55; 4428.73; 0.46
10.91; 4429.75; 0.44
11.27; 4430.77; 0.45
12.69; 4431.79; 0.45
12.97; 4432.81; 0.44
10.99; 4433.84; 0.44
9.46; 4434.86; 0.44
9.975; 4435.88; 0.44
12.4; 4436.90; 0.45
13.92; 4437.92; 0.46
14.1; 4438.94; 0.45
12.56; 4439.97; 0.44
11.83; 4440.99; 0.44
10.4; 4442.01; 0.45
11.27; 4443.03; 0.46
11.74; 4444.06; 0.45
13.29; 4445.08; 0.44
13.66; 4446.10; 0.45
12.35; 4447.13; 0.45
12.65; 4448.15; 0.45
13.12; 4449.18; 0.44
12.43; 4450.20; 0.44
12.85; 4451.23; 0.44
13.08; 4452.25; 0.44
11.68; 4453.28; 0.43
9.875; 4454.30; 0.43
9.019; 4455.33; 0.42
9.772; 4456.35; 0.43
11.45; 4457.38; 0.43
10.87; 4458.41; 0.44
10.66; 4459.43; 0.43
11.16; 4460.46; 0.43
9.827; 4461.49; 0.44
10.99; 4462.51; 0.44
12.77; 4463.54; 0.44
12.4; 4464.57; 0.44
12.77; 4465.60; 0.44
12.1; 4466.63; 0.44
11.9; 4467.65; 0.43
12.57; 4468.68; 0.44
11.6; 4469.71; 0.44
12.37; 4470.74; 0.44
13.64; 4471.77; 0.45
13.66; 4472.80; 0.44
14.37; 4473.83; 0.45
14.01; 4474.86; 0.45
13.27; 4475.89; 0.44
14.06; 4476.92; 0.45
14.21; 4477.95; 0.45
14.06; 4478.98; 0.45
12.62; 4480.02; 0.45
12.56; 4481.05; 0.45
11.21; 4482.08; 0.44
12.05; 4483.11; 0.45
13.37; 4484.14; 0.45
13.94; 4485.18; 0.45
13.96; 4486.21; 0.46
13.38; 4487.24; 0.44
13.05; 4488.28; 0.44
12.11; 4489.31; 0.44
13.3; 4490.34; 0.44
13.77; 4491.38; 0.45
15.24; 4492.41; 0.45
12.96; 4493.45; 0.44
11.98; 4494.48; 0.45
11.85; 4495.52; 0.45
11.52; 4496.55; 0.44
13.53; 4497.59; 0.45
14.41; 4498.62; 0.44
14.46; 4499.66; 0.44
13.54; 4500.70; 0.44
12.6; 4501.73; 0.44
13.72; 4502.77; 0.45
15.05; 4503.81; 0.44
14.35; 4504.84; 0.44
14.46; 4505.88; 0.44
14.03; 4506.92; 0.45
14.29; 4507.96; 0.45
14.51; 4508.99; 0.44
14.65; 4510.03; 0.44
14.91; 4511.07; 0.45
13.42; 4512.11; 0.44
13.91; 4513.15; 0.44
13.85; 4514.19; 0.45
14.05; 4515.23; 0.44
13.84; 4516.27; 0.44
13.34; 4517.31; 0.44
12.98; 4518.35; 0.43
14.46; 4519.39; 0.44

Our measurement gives 1.7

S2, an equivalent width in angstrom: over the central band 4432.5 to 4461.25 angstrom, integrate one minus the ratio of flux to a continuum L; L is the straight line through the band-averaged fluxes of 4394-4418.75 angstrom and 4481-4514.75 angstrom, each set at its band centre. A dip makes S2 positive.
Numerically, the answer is -0.2 angstrom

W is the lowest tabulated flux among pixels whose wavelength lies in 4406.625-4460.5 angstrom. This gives 8.377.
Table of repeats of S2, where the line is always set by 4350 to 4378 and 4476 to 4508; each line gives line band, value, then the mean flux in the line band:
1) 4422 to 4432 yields 0.2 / 11.6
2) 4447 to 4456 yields 0.4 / 11.8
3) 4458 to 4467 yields 0.8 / 11.5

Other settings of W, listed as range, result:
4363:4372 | 9.341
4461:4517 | 9.827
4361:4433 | 4.892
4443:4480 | 9.019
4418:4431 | 10.29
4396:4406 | 6.329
